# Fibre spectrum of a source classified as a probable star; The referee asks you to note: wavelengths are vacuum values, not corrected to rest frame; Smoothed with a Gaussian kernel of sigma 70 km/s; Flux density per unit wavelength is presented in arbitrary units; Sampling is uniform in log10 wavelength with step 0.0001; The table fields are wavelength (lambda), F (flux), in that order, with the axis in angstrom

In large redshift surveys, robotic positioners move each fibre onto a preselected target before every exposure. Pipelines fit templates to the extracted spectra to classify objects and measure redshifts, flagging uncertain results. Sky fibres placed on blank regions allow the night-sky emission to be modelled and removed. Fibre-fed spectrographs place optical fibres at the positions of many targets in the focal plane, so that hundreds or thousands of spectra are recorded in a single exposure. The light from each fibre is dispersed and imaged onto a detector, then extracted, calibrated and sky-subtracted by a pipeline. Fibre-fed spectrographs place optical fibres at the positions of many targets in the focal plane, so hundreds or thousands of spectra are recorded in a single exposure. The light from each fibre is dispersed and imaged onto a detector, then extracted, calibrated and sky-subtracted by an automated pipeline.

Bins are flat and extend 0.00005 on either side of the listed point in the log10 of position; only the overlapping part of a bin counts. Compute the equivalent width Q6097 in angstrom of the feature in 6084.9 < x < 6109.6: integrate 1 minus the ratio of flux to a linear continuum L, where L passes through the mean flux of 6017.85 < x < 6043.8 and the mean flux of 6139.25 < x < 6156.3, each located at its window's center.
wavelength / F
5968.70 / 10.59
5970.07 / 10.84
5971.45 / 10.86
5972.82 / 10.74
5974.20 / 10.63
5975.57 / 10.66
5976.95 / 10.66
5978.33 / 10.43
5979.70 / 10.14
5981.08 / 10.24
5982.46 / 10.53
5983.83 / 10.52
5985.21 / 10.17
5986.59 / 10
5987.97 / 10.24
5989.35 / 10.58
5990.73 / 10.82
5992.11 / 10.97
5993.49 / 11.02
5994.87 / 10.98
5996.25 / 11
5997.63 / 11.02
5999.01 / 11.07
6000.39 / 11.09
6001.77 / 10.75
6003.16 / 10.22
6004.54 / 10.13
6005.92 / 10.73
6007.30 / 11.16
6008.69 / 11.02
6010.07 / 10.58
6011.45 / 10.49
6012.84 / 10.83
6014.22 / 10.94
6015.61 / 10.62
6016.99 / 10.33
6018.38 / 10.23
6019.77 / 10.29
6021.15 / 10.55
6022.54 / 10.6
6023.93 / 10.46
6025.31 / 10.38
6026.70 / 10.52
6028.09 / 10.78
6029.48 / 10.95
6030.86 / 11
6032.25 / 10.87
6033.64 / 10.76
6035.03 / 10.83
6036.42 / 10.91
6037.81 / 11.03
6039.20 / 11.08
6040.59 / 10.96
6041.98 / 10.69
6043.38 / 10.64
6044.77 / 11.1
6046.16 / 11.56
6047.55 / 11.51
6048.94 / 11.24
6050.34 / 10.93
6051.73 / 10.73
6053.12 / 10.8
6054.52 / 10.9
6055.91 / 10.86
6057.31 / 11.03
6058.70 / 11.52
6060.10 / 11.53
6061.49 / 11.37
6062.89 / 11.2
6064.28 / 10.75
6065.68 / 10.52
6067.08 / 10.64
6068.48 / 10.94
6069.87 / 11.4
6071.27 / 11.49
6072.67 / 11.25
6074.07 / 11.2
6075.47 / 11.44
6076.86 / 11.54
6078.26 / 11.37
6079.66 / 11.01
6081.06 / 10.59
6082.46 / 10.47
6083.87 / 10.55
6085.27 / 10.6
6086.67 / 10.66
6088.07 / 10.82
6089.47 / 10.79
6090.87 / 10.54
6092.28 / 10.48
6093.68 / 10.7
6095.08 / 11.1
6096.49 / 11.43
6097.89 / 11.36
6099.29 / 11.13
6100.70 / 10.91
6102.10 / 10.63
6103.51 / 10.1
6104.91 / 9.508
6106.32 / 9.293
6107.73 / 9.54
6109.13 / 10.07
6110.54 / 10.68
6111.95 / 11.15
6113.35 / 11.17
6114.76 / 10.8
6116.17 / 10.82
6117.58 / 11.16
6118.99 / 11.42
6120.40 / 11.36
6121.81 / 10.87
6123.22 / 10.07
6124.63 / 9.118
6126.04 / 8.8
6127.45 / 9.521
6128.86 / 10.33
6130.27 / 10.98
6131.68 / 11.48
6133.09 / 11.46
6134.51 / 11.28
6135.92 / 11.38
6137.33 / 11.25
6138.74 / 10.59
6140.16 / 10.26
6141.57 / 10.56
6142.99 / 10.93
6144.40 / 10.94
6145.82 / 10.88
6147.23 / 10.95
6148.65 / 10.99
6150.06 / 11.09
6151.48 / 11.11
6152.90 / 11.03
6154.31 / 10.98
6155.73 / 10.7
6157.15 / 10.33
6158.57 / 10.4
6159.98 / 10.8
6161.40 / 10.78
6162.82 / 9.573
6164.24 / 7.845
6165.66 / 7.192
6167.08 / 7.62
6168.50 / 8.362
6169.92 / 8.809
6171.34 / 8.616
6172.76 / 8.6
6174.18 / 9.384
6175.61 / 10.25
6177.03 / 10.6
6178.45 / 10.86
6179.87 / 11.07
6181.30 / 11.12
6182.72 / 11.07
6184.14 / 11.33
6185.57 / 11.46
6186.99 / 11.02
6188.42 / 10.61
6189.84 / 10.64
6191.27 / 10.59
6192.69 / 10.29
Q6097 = 0.59 angstrom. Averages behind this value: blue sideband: 10.7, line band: 10.5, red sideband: 10.9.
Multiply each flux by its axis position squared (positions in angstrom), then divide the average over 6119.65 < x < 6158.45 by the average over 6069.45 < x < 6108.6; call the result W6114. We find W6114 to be 1.01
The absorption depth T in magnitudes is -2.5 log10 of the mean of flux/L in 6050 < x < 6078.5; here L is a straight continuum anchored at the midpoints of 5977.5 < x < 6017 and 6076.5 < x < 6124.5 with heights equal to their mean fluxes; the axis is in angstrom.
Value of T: -0.04 mag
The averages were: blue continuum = 10.6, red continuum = 10.7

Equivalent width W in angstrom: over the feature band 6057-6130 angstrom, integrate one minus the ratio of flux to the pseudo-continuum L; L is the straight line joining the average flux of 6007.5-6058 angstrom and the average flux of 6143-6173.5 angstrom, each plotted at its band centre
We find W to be -2.6 angstrom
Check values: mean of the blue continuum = 10.8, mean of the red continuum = 9.91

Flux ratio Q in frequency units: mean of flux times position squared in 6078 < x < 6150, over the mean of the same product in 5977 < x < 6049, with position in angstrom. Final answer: 1.03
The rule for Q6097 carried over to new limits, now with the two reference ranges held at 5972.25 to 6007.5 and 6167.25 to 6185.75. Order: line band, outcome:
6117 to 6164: -2.6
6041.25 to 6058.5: -1.0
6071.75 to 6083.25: -0.9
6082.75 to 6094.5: -0.4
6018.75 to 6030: 0.0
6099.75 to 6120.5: -0.7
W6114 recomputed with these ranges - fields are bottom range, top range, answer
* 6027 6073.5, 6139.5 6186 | 0.96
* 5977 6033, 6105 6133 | 1.02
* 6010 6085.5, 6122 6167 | 0.98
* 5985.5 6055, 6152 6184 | 0.96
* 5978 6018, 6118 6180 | 1.01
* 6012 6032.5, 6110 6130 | 1.02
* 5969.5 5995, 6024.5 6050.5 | 1.05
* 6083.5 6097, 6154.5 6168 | 0.90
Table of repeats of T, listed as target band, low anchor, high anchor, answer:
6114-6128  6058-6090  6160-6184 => -0.01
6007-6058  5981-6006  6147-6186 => -0.03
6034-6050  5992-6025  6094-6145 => -0.03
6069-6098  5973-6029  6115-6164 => -0.03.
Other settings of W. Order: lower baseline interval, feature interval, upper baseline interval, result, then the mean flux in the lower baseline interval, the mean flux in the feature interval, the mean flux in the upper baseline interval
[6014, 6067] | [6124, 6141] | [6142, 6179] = -0.6 angstrom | 10.9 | 10.5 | 9.98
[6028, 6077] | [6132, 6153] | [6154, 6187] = -1.7 angstrom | 11.1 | 11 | 9.91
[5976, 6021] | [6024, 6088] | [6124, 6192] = -2.8 angstrom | 10.6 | 11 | 10.3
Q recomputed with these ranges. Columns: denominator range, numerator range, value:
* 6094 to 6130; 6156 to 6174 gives 0.88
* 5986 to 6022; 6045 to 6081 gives 1.06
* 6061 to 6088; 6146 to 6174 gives 0.92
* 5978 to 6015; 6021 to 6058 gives 1.04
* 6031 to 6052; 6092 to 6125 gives 0.99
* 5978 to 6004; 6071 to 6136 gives 1.05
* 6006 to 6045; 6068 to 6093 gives 1.04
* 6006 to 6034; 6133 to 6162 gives 1.06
